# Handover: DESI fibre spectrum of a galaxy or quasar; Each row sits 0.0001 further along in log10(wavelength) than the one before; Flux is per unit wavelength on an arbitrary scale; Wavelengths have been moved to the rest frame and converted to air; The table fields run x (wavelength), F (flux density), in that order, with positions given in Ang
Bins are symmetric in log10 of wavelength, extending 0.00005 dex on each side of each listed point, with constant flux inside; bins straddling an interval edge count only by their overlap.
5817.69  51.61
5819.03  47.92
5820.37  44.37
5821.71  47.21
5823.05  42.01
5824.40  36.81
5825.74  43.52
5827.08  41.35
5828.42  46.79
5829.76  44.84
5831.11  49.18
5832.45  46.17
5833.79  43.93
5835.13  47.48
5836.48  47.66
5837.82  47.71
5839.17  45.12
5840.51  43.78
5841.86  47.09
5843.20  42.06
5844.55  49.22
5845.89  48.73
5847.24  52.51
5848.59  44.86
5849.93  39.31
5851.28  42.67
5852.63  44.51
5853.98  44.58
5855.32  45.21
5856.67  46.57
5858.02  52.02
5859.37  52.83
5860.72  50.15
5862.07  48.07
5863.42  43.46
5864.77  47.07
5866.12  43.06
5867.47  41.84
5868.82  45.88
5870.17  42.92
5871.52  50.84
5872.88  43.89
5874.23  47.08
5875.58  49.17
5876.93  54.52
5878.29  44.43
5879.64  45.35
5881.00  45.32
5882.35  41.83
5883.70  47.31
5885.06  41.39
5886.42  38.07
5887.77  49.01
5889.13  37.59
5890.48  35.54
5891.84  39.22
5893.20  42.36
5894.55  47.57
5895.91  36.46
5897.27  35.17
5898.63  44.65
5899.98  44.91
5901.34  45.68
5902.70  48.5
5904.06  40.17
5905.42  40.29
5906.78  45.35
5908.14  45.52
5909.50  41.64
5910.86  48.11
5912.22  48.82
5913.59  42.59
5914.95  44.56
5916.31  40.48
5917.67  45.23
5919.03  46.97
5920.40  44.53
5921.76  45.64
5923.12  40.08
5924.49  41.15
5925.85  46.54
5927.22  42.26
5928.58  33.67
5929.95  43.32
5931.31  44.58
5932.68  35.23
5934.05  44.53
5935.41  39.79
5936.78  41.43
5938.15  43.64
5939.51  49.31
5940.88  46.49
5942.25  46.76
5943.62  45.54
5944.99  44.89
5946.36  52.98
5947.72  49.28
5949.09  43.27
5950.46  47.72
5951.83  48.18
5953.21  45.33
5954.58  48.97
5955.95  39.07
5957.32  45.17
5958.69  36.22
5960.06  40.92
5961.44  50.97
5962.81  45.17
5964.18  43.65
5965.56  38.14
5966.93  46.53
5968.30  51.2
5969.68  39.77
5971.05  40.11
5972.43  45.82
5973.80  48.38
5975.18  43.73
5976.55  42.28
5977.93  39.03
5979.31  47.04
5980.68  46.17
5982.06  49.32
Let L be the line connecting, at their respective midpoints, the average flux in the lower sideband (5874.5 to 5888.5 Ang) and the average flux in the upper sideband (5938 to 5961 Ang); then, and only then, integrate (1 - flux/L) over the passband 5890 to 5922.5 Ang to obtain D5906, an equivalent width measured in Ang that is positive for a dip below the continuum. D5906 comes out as 1.6 Ang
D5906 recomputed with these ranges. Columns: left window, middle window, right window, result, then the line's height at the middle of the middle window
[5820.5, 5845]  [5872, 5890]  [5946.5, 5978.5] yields -0.05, 44.8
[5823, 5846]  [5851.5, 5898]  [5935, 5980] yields 0.38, 45.1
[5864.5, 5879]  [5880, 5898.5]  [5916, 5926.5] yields 1.66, 45.5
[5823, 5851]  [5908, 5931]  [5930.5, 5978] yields 0.59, 44.7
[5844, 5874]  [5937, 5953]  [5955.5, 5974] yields -1.00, 44.1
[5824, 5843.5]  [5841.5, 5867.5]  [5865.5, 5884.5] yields -0.50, 45.5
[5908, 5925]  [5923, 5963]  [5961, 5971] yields 0.29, 44.4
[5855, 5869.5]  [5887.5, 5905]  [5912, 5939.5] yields 1.11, 44.7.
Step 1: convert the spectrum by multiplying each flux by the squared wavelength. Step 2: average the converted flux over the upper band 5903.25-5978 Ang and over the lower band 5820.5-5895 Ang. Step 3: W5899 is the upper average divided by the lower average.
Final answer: 1.00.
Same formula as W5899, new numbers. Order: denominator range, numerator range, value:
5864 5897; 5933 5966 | 1.04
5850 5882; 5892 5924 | 0.95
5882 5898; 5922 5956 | 1.10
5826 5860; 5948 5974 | 1.00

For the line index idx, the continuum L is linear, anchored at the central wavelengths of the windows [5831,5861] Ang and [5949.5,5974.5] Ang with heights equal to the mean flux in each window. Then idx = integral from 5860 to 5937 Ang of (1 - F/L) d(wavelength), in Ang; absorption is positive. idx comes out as 3.3 Ang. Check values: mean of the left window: 46.6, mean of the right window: 44.5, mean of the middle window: 43.7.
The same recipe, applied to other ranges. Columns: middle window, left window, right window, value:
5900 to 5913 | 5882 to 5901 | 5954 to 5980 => -0.9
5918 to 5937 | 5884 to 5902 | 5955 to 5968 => 0.1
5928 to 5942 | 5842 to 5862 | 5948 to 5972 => 0.8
